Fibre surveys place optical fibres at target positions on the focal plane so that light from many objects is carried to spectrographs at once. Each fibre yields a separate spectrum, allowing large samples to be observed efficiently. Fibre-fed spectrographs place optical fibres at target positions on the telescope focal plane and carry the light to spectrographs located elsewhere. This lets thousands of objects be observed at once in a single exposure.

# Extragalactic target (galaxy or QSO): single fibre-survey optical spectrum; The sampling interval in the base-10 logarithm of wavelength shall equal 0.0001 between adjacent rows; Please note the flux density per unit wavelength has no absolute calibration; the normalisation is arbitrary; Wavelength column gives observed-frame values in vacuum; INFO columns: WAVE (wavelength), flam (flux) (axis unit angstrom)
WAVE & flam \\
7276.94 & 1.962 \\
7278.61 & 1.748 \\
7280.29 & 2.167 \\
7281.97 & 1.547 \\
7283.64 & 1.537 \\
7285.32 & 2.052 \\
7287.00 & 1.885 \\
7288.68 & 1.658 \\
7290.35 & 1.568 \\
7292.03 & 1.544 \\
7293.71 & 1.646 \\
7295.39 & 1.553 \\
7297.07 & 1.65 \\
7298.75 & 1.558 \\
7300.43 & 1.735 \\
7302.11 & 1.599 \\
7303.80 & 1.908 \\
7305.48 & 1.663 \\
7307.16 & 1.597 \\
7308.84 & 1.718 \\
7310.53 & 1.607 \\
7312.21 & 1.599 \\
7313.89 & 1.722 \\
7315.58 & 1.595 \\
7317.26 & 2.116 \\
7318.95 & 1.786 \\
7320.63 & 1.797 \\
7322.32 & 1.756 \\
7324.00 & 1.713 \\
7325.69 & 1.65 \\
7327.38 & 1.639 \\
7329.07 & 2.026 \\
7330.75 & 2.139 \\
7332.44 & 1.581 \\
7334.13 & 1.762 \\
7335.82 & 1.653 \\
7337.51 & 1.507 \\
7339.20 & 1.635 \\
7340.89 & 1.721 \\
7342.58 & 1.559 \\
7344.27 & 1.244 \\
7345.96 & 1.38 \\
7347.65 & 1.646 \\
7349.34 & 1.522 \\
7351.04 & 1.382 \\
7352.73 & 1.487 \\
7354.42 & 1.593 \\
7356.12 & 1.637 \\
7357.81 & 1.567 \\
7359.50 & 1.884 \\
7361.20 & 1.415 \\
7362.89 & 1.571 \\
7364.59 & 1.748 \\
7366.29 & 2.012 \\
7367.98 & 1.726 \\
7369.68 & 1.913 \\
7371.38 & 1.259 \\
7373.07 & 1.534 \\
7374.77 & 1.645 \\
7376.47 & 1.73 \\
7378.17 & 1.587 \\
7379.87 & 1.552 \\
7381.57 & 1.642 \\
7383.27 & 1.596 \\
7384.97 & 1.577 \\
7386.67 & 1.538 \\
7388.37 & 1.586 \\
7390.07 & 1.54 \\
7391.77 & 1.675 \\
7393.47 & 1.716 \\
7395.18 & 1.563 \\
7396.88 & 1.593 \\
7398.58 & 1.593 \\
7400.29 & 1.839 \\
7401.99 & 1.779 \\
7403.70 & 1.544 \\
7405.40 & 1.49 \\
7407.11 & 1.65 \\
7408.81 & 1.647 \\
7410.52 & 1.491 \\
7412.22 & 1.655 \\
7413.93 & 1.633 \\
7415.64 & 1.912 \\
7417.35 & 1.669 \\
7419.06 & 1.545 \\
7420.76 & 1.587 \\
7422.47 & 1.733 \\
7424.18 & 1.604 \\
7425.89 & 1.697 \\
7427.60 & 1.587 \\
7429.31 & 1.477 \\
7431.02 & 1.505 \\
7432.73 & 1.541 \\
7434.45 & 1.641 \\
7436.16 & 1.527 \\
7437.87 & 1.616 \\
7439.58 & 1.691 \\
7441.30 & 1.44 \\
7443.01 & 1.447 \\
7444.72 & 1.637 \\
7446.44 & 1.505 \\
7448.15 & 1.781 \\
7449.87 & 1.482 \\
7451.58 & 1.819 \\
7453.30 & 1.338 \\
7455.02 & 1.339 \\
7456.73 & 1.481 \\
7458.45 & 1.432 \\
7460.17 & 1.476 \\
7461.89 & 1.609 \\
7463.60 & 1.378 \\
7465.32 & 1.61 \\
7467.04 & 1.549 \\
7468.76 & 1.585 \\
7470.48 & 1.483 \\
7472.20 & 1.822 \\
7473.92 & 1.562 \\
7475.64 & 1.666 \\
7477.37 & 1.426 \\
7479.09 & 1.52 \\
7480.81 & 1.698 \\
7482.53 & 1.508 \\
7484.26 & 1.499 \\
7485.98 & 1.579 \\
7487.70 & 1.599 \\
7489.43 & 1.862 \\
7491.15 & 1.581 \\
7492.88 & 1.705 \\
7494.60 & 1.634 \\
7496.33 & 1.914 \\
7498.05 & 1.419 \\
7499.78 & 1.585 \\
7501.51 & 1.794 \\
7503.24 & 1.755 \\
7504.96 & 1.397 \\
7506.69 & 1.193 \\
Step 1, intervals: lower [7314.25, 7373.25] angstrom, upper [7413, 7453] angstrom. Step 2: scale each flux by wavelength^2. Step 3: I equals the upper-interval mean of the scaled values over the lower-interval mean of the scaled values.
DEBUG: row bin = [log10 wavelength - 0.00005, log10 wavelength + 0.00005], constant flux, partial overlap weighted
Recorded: 0.99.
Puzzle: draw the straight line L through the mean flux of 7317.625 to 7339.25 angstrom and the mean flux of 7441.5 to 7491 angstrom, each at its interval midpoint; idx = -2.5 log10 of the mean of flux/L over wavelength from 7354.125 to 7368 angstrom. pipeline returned 0.01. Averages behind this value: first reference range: 1.75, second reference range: 1.56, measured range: 1.68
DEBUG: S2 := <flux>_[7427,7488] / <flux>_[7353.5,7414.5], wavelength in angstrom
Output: 1.0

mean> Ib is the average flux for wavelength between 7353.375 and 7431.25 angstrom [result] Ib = 1.63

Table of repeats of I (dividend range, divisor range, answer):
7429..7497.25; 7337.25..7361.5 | 1.05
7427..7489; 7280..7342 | 0.94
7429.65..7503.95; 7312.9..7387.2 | 0.99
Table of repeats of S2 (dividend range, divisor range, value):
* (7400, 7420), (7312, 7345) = 0.96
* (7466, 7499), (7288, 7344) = 0.95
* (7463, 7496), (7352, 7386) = 0.98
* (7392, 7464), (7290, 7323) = 0.94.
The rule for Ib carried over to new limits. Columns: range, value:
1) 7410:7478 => 1.58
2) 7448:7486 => 1.54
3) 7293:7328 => 1.7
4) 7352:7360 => 1.63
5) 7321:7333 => 1.79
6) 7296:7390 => 1.65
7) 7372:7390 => 1.59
